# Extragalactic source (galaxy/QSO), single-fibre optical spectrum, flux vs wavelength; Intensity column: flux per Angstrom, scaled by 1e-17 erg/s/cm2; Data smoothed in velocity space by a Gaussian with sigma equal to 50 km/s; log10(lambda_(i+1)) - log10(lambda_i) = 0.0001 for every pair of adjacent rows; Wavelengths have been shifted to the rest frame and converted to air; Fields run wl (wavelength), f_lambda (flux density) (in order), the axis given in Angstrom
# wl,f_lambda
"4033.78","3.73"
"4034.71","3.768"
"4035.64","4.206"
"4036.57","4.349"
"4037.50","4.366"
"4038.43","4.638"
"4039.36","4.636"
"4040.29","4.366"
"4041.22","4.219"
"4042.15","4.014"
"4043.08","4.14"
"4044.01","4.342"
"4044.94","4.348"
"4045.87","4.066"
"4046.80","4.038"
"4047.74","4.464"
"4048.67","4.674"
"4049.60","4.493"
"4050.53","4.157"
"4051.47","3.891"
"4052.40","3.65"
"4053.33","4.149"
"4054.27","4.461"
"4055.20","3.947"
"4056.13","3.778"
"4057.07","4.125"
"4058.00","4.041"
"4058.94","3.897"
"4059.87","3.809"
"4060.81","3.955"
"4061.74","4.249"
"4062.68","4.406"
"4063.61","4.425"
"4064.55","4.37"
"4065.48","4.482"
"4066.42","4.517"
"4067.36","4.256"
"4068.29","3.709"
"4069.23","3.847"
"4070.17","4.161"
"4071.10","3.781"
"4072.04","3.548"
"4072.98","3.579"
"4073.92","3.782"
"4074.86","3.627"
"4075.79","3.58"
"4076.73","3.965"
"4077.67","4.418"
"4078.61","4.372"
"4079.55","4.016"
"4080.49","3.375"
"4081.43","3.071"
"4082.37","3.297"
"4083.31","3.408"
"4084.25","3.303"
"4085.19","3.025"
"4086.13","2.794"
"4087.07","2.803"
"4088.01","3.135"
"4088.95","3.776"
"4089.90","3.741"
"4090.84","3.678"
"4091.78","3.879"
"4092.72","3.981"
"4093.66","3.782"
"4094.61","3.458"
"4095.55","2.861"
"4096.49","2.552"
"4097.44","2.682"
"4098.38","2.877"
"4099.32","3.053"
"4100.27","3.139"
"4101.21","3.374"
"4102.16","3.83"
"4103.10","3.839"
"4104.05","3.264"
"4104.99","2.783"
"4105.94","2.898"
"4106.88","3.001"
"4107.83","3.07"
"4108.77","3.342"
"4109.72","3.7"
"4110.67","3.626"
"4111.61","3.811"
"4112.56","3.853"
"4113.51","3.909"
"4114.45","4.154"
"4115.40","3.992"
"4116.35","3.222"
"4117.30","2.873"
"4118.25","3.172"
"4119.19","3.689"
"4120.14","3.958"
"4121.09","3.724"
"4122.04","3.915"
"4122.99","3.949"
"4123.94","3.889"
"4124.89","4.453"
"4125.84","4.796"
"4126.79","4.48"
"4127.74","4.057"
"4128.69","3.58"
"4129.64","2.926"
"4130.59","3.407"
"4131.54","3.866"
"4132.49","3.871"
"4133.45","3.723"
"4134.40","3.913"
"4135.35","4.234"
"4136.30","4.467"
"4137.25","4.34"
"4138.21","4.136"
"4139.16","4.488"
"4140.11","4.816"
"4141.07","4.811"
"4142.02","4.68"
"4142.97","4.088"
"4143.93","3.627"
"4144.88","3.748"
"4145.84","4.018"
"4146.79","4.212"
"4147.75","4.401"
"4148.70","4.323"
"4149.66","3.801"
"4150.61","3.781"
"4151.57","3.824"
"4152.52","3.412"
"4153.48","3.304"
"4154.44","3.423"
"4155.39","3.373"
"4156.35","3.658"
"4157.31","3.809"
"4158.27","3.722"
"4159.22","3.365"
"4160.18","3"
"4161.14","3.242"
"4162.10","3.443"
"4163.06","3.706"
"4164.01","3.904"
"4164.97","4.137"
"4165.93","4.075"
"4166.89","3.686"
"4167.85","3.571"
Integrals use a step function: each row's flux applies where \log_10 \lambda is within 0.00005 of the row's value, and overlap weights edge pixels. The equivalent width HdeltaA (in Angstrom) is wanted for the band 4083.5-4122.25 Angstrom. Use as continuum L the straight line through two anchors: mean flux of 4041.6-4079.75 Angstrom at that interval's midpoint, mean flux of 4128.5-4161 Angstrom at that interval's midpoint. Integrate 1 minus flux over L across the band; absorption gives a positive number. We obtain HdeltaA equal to 5.67 Angstrom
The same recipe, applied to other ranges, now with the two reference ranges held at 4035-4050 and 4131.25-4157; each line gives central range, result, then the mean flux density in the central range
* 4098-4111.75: 2.8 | 3.3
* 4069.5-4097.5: 4.5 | 3.53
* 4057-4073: 0.7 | 4.08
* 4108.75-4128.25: 1.2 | 3.85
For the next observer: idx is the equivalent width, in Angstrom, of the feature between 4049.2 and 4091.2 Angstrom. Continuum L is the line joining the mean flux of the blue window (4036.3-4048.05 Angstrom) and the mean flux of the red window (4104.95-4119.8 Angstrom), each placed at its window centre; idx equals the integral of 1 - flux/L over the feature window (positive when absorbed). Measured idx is 1.4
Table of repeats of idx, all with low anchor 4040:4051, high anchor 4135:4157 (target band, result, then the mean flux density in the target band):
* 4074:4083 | 0.98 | 3.74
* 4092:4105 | 2.74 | 3.28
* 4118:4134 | 0.88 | 3.86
